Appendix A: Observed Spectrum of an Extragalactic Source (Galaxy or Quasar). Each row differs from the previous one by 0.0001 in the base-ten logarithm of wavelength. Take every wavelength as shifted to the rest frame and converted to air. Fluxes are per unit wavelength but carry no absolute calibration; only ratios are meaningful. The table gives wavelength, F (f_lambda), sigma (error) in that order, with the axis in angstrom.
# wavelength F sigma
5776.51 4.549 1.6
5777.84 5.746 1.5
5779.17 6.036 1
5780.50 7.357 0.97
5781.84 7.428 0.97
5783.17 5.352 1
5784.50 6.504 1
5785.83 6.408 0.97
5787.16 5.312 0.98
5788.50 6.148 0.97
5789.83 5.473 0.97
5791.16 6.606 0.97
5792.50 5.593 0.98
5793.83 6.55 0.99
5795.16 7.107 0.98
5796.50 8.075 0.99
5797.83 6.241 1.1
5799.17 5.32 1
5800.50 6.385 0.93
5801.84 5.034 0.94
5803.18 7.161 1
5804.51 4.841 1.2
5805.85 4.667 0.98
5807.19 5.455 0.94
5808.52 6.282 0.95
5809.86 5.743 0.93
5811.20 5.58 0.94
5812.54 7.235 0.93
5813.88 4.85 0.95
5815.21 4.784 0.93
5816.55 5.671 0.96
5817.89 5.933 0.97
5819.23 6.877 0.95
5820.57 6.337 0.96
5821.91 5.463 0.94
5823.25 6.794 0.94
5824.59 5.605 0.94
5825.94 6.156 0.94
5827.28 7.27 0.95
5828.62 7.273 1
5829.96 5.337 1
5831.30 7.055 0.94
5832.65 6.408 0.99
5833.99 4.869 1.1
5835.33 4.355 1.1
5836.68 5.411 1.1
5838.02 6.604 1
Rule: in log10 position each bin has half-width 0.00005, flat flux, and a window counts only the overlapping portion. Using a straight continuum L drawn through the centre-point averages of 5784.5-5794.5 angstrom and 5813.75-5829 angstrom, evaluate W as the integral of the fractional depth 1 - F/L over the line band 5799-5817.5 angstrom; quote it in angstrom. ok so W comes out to 1.30 angstrom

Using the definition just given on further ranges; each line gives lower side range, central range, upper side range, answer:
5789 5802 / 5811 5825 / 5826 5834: 1.04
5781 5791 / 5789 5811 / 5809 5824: 0.08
